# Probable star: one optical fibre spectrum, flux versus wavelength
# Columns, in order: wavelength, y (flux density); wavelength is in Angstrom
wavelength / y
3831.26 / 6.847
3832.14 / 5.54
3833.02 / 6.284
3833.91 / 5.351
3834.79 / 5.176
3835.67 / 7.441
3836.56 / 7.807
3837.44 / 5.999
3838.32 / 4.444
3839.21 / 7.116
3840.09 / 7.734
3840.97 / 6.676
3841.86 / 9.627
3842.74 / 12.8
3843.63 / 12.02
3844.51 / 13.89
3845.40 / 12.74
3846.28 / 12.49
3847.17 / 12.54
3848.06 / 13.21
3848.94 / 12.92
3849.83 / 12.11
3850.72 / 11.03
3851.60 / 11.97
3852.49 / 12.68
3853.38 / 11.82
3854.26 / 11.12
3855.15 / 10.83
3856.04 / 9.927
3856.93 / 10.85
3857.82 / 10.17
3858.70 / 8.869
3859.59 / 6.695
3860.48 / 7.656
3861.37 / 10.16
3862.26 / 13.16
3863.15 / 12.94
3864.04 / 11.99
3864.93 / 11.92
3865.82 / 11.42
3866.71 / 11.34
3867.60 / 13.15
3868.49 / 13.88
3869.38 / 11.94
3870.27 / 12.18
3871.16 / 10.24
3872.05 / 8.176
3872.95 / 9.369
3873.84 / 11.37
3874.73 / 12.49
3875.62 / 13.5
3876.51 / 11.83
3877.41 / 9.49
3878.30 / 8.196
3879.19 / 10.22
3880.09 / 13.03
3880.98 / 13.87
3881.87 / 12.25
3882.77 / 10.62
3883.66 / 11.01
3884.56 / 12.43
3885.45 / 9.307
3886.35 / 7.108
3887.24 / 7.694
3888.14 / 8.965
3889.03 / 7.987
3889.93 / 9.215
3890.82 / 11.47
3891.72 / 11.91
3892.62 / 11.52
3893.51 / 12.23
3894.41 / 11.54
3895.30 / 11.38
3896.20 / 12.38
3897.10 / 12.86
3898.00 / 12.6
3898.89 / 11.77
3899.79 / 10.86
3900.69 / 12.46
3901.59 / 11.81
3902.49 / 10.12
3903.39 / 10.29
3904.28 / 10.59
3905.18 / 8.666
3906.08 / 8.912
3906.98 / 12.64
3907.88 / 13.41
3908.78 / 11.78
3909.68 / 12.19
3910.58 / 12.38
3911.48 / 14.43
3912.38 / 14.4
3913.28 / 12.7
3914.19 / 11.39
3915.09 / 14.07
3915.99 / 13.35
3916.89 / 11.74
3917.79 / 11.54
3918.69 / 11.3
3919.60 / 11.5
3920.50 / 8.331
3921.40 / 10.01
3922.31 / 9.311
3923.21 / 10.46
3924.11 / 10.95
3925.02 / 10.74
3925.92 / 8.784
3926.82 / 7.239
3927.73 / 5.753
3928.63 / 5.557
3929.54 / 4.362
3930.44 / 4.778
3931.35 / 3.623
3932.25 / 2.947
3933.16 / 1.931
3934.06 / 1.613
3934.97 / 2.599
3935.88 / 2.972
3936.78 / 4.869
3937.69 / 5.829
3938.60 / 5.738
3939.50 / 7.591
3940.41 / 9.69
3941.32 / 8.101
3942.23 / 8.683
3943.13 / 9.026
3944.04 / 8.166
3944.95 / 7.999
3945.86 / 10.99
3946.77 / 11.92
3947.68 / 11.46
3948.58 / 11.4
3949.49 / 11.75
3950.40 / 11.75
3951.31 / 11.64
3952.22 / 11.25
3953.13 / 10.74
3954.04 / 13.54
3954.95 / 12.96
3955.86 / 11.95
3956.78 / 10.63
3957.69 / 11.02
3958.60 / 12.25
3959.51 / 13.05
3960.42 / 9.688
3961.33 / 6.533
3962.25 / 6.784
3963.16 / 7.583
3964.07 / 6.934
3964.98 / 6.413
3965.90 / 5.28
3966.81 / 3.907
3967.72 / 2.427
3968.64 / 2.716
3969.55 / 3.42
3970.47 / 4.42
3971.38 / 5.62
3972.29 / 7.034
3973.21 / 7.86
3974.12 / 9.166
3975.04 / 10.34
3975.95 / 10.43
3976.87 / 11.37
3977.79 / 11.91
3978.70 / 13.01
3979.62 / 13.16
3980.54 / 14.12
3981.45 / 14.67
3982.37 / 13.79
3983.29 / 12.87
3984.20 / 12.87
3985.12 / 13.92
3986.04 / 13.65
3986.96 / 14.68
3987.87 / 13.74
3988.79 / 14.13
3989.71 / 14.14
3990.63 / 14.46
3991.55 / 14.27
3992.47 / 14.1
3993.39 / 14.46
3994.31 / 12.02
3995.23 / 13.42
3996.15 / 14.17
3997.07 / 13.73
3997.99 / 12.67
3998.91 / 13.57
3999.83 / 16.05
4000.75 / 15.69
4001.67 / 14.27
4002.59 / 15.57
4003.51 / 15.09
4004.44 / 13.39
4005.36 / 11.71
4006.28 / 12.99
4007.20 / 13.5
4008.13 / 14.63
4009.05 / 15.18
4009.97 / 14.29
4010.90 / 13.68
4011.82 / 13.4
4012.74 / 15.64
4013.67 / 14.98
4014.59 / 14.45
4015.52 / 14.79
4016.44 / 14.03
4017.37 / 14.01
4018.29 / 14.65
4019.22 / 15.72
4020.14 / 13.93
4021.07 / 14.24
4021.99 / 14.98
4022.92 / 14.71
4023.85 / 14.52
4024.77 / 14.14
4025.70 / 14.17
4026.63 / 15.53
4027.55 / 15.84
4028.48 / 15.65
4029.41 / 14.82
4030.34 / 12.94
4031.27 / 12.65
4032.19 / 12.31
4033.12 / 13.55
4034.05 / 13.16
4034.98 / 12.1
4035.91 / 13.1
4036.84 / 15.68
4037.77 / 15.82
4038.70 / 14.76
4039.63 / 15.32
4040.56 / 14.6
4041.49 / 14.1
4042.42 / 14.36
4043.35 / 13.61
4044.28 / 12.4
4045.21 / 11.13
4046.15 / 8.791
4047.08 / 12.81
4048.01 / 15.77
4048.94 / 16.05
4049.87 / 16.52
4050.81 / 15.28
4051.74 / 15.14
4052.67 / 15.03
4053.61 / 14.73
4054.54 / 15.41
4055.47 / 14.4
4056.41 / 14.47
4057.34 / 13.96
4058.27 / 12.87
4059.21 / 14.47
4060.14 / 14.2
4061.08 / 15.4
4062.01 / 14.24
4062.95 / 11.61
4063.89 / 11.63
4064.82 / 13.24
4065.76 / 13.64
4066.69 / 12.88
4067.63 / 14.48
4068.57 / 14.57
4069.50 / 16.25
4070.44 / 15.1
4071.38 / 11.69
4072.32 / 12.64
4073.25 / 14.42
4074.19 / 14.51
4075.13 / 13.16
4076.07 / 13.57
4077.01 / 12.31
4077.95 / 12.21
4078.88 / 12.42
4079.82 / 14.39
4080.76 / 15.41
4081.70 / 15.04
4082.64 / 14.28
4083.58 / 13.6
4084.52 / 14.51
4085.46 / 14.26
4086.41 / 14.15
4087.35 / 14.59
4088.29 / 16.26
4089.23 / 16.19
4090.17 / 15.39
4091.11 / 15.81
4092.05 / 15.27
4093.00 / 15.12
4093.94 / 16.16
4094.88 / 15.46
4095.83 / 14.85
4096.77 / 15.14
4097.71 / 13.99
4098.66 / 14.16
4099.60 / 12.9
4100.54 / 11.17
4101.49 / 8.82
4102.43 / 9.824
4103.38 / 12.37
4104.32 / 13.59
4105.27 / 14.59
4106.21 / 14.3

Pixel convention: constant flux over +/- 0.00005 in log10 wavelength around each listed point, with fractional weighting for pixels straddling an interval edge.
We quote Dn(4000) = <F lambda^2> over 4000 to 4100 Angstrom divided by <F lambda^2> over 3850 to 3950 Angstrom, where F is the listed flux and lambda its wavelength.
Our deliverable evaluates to 1.52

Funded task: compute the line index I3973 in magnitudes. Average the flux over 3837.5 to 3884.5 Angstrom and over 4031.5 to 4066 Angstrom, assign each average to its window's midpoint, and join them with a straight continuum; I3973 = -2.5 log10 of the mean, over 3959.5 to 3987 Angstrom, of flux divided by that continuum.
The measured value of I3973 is 0.357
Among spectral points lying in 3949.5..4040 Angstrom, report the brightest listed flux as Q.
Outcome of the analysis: 16.05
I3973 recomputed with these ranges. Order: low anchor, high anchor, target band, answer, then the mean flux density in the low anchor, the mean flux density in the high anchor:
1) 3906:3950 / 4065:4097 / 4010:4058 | -0.12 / 9.04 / 14.4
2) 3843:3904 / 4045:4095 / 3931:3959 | 0.39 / 11.2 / 14.2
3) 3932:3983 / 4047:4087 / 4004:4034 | -0.21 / 8.69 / 14.1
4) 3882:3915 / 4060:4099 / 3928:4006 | 0.24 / 11.2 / 14.2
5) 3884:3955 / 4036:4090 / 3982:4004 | -0.17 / 9.75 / 14.1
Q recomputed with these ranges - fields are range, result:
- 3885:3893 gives 11.91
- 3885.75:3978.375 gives 14.43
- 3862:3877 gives 13.88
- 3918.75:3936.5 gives 11.5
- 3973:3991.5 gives 14.68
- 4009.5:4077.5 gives 16.52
